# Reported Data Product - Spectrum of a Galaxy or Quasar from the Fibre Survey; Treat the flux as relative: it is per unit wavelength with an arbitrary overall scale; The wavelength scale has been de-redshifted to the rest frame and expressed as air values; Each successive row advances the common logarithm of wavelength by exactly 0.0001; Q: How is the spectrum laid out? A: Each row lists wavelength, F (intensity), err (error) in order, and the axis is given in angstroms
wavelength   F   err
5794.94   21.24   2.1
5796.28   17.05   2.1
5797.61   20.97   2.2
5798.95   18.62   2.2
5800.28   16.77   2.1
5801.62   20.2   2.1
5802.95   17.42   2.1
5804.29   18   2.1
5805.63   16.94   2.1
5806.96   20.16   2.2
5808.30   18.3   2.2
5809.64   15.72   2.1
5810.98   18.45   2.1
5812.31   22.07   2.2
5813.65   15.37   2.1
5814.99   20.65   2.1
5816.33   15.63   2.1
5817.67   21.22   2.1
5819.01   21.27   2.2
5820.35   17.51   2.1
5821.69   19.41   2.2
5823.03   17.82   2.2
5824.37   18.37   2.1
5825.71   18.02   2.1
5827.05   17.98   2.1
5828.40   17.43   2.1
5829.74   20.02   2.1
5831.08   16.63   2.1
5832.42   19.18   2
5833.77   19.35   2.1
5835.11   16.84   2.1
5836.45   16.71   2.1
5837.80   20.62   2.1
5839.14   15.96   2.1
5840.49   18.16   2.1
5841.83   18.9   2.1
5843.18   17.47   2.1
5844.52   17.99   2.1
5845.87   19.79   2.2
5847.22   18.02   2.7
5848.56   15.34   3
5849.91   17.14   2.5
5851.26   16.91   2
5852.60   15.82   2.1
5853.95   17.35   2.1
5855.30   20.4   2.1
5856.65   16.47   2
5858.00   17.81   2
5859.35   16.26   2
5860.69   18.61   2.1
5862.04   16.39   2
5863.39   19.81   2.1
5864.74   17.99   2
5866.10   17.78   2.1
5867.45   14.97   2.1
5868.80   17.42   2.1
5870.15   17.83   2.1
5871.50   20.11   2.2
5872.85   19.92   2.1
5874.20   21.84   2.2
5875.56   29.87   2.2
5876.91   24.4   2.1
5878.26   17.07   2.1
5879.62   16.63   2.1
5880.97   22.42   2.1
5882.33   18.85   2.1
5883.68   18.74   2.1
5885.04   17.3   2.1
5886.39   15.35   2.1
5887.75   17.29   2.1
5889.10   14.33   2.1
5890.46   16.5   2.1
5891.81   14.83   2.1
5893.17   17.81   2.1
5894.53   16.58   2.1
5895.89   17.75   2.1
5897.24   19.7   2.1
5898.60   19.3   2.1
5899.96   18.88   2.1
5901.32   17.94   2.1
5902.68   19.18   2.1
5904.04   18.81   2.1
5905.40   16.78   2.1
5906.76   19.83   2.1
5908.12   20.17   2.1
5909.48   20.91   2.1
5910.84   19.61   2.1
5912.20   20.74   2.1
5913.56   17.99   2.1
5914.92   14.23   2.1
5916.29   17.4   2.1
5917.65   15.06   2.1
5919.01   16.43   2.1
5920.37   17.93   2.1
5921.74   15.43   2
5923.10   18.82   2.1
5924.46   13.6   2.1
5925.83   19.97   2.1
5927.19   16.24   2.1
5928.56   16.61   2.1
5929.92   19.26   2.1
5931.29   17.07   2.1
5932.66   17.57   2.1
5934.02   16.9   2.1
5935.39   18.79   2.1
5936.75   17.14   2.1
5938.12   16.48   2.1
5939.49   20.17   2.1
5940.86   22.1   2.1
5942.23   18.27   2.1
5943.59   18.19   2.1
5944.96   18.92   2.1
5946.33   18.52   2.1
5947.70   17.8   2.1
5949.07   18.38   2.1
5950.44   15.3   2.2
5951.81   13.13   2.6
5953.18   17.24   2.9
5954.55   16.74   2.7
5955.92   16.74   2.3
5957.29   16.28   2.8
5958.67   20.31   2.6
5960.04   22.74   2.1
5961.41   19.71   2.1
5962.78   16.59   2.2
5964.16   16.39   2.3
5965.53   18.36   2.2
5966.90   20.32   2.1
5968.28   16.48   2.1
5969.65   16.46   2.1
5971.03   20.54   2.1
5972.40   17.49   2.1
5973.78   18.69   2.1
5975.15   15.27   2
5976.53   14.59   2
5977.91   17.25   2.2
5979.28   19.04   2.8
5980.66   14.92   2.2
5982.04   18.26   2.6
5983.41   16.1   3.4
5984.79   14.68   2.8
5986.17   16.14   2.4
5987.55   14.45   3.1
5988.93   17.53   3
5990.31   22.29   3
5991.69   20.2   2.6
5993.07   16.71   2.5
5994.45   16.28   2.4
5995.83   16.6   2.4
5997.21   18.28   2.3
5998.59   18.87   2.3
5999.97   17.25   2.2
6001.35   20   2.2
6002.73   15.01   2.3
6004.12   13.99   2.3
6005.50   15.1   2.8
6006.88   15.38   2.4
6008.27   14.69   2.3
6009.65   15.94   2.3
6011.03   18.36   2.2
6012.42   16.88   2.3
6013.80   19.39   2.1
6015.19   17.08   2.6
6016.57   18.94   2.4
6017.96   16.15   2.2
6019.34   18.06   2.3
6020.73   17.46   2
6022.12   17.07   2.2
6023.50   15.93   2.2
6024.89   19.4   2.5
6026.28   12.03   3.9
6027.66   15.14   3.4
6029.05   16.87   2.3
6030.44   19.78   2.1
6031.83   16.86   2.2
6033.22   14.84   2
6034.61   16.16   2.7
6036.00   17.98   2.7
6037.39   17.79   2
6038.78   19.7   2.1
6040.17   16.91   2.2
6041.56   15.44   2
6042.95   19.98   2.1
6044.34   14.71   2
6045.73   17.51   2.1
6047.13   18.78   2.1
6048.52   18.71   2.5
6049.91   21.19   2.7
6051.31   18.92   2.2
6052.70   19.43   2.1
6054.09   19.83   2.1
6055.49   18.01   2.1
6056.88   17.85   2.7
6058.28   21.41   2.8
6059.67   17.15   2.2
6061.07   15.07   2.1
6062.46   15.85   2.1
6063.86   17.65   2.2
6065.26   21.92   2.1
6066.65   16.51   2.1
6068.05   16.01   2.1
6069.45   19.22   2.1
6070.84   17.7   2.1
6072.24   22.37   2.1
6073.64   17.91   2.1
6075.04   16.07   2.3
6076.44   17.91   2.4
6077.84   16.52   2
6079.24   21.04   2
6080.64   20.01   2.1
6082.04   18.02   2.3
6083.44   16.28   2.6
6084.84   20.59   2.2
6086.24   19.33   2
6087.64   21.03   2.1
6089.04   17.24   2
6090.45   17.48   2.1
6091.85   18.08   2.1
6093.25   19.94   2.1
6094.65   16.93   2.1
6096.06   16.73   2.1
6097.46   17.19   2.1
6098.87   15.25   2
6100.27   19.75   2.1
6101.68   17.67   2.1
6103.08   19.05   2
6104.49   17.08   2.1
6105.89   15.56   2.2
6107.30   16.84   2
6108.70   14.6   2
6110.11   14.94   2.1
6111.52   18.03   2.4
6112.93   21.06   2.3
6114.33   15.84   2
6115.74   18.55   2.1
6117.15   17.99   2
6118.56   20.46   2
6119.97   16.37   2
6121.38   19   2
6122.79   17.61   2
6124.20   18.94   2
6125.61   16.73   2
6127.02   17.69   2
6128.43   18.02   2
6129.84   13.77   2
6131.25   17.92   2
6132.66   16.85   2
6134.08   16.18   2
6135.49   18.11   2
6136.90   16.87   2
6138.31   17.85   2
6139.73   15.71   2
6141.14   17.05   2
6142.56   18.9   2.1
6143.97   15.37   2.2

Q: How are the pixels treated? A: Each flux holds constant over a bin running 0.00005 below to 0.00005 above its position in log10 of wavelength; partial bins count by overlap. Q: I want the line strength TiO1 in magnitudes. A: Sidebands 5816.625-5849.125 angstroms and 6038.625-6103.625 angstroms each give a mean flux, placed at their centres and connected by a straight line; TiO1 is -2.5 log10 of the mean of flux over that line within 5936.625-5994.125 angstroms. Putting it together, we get 0.04 mag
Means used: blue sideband 18.3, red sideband 18.2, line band 17.7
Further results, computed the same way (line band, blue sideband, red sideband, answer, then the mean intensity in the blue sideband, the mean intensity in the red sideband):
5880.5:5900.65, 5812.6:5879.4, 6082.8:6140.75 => 0.04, 18.5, 17.6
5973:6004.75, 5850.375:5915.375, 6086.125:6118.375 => 0.06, 18.4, 17.7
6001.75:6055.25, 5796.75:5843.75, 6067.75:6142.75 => 0.04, 18.4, 17.8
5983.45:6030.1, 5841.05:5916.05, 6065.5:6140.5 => 0.07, 18.3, 17.8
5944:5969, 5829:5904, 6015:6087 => 0.02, 18.2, 17.9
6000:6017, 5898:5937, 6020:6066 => 0.06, 17.9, 17.7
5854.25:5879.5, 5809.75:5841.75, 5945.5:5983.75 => -0.05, 18.4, 17.5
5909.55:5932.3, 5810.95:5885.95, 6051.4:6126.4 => 0.06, 18.5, 18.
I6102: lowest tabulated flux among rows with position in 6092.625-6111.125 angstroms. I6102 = 14.6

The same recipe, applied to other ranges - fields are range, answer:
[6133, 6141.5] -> 15.71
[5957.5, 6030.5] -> 12.03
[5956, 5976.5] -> 15.27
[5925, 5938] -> 16.24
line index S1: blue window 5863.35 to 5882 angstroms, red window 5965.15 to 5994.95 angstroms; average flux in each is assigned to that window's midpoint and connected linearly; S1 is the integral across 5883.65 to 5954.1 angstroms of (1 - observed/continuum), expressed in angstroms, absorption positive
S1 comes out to 4.1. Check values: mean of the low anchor 19.8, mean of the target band 17.7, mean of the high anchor 17.4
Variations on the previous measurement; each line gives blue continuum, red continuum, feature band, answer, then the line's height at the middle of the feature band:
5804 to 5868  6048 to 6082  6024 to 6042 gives 1.5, 18.4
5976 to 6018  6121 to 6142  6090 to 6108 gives -0.4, 17.2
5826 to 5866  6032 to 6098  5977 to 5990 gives 1.0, 18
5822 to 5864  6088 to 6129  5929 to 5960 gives -0.2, 17.8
